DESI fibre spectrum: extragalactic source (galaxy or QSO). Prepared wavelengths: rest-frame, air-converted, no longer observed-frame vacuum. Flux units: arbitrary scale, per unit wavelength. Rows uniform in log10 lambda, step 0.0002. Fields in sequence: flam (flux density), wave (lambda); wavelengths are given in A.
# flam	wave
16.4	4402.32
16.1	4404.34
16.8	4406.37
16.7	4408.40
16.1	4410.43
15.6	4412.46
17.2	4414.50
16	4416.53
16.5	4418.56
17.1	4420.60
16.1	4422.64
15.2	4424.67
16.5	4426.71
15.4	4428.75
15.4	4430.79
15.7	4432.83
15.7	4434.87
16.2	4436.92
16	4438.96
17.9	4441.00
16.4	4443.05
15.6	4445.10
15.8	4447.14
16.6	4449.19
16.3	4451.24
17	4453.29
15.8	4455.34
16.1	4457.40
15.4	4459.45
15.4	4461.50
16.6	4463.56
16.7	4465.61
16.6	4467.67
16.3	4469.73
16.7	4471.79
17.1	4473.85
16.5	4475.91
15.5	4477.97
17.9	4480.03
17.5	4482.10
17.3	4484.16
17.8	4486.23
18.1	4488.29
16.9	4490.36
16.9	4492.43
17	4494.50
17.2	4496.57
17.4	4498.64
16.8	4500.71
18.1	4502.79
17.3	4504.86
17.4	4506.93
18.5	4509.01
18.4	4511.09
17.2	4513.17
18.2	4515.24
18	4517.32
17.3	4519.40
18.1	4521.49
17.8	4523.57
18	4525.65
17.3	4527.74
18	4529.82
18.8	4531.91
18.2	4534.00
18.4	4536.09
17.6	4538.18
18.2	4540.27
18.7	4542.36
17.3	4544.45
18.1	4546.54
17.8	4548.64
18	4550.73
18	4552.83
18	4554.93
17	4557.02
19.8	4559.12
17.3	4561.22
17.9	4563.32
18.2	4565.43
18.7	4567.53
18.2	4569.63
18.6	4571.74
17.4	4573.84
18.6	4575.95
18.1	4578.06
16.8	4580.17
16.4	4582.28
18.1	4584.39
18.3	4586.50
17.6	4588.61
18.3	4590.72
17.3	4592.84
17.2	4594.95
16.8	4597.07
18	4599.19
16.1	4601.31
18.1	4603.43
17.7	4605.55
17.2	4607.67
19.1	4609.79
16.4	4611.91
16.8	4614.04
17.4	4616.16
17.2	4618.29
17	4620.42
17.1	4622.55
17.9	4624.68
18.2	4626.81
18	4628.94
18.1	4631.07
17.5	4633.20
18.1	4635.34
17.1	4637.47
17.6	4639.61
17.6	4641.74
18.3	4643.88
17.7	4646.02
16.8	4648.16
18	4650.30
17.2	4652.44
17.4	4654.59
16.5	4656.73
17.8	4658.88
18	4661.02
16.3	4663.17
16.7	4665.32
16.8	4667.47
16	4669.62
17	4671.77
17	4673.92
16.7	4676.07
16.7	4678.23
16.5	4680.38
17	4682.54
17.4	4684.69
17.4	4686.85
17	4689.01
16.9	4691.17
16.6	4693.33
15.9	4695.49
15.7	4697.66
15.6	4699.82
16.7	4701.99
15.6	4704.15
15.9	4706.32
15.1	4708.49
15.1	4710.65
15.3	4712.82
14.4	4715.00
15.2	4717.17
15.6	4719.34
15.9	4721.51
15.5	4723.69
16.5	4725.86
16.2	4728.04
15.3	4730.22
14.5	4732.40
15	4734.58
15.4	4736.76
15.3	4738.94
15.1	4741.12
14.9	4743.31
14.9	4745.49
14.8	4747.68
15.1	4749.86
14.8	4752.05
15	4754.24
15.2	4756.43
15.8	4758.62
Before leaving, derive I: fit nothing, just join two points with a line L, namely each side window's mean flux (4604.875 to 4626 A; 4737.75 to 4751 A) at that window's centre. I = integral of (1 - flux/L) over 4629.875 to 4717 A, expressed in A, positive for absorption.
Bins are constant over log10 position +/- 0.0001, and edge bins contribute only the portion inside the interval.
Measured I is -2.28 A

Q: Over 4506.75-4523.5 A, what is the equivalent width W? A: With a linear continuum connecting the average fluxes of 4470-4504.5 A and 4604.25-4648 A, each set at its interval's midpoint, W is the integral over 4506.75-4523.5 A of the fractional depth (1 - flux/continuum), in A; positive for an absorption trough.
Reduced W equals -0.6 A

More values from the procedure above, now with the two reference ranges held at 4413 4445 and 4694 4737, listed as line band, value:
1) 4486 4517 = -3.0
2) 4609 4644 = -4.1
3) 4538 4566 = -3.7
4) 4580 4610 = -3.2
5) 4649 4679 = -2.6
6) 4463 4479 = -0.4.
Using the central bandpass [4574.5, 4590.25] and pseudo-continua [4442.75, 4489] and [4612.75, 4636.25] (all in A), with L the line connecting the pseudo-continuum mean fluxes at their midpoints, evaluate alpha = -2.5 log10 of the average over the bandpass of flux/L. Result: -0.03 mag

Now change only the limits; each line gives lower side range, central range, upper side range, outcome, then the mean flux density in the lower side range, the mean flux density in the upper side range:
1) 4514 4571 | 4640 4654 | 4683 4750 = -0.06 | 18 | 15.7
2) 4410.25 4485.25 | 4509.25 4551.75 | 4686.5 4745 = -0.12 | 16.3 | 15.7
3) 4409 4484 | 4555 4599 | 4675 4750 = -0.11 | 16.3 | 15.8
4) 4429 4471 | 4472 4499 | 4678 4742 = -0.07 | 16.2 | 15.9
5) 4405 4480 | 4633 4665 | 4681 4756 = -0.11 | 16.3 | 15.7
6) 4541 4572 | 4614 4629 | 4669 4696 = 0.00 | 18.1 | 16.8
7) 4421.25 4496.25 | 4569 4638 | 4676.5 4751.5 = -0.10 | 16.5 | 15.8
